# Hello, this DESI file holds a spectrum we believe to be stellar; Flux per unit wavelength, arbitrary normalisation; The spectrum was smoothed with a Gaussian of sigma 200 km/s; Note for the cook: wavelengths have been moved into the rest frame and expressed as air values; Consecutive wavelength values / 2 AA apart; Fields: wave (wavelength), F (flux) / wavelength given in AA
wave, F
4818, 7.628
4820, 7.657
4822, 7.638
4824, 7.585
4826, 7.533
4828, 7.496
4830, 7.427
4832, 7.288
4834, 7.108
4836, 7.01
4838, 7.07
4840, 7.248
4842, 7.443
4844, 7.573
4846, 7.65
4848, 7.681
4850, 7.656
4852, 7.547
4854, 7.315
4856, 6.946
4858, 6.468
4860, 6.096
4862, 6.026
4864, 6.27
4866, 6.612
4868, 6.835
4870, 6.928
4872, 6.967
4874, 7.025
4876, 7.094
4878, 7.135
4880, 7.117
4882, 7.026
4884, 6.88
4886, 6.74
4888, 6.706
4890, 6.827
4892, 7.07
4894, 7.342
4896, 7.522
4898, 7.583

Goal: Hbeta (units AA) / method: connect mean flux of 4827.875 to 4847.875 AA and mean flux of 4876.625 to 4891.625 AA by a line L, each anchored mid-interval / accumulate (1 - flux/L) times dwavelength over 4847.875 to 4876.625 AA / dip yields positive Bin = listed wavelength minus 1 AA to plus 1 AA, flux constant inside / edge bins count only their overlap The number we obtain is 1.0 AA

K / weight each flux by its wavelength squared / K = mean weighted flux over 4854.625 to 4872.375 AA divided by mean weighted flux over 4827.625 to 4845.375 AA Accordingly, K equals 0.9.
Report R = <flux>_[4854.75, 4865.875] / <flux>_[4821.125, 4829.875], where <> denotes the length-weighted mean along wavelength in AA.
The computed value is 0.85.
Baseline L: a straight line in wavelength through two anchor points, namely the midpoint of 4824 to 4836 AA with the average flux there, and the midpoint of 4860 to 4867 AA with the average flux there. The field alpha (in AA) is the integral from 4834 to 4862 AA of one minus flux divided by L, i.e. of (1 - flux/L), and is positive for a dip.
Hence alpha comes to -1.6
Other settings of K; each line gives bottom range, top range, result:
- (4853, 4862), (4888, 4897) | 1.09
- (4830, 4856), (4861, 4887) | 0.94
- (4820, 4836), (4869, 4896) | 0.97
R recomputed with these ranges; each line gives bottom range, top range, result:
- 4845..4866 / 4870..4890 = 1.00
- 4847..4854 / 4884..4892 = 0.90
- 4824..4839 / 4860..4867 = 0.86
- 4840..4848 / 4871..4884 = 0.94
